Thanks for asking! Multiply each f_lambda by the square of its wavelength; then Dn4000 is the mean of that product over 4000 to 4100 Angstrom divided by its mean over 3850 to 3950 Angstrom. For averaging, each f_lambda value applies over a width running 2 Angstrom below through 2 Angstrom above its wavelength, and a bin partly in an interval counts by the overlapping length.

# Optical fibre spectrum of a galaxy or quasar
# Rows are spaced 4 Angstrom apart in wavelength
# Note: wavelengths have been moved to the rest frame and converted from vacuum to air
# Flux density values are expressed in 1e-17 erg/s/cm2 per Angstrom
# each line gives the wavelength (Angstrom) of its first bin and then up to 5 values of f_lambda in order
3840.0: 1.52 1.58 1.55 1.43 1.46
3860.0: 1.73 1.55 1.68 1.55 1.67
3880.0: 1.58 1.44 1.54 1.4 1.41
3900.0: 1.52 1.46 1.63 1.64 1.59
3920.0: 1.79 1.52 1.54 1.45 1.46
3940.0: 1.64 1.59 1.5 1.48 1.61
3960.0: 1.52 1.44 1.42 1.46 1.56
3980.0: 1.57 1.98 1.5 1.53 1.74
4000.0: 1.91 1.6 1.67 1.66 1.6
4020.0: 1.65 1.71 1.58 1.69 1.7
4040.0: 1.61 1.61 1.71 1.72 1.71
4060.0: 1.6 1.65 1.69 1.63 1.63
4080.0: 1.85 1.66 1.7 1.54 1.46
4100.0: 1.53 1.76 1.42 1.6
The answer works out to 1.1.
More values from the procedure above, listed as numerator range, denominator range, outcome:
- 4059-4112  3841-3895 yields 1.17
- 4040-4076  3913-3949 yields 1.13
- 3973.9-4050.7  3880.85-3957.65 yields 1.13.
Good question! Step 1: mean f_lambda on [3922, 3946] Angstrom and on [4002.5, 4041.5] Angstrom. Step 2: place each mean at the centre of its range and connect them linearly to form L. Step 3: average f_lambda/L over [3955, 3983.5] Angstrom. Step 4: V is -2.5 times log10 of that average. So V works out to 0.03 mag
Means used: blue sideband 1.53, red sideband 1.65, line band 1.53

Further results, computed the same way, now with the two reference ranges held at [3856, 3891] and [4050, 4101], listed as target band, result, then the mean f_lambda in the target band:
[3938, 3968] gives 0.05 mag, 1.53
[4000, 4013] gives -0.04 mag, 1.68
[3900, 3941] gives 0.02 mag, 1.57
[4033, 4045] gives -0.01 mag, 1.65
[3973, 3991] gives -0.01 mag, 1.64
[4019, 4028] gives -0.02 mag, 1.66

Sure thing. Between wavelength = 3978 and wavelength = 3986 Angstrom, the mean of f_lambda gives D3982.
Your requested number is 1.77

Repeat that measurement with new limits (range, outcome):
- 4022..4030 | 1.65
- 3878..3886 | 1.51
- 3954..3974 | 1.49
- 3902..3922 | 1.62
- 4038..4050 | 1.64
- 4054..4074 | 1.66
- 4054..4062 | 1.66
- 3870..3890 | 1.56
